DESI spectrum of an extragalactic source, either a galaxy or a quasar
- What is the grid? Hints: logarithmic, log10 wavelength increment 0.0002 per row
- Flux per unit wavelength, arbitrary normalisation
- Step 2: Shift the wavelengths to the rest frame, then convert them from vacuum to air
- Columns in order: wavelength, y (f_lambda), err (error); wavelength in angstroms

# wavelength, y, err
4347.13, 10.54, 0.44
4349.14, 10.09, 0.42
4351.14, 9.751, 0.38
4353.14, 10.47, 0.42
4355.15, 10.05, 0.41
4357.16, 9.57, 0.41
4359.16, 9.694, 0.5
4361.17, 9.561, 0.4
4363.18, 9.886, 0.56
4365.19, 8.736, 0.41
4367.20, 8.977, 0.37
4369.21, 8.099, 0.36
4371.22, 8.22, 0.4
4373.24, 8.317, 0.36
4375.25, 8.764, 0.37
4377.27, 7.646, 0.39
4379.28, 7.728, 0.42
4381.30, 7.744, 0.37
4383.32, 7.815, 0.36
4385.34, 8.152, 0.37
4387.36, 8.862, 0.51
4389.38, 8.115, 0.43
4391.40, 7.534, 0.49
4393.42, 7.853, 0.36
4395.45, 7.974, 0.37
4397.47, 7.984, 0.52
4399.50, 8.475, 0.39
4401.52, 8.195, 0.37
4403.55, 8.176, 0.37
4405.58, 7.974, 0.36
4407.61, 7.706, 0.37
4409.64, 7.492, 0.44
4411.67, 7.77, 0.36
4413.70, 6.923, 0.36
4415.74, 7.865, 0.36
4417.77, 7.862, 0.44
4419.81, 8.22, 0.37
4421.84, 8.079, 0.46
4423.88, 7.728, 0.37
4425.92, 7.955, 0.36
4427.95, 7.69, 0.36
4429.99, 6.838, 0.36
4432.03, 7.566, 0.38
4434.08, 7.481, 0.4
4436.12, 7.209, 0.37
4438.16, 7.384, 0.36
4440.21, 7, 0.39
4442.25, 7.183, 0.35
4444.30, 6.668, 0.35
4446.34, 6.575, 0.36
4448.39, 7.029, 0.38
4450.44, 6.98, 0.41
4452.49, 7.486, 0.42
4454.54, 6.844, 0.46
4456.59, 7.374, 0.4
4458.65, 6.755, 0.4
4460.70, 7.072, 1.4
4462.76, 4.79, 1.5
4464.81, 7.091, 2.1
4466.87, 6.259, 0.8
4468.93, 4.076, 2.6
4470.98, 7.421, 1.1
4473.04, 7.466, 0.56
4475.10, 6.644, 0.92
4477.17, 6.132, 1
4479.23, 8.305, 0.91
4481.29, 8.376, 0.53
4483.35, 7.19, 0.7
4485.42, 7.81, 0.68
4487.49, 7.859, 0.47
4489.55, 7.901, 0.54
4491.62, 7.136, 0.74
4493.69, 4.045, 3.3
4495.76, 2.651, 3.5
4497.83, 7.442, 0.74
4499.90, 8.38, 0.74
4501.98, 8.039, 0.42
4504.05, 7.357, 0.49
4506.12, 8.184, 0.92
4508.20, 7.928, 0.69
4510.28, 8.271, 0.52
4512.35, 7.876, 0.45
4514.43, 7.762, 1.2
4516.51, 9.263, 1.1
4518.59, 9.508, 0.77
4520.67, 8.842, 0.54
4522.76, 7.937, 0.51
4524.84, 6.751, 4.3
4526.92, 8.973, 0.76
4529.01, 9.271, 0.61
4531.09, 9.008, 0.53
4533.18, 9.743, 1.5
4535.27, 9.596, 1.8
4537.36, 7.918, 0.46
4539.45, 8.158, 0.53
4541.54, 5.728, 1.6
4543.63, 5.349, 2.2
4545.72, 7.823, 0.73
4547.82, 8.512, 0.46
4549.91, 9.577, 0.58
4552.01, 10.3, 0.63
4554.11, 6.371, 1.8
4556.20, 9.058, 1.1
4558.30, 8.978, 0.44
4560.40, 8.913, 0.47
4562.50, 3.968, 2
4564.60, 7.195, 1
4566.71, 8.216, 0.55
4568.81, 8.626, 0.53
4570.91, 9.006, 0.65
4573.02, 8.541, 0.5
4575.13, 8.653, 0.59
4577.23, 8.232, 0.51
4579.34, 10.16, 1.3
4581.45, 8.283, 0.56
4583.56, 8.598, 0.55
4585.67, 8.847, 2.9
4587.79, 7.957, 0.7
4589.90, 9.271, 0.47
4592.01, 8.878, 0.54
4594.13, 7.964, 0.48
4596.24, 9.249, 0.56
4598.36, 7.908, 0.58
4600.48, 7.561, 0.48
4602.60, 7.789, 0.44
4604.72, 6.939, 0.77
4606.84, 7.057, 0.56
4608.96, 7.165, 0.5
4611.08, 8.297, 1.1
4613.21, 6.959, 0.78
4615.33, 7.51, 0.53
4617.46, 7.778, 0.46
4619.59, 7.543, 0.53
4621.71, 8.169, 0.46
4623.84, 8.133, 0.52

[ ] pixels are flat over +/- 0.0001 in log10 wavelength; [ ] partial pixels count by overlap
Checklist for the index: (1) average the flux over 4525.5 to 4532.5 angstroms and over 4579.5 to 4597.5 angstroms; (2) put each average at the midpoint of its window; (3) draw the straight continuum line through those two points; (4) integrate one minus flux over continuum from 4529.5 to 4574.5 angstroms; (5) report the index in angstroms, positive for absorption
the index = 3.7 angstroms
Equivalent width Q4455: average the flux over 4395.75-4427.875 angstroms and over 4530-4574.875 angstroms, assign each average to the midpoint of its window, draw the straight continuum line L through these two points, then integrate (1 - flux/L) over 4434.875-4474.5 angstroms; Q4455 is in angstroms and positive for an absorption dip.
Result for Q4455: 5.9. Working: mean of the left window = 7.89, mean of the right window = 8.13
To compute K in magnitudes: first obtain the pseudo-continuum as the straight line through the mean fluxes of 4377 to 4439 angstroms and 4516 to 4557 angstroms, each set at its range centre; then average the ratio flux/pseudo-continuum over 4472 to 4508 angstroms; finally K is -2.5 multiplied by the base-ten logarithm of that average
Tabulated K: 0.147 mag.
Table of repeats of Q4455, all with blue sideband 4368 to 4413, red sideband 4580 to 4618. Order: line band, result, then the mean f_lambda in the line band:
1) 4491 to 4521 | 2.00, 7.49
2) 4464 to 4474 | 1.97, 6.44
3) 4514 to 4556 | -1.66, 8.34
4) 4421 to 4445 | 1.86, 7.4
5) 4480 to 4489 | 0.22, 7.83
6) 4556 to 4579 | -0.37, 8.15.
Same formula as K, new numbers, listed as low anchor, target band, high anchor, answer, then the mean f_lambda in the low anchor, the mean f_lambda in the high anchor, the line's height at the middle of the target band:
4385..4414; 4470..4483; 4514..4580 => 0.11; 7.97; 8.3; 8.14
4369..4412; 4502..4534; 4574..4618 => -0.04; 8.03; 8.15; 8.1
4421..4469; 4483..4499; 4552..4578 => 0.14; 7.01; 8.07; 7.42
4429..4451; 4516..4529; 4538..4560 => -0.10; 7.08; 8.01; 7.79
